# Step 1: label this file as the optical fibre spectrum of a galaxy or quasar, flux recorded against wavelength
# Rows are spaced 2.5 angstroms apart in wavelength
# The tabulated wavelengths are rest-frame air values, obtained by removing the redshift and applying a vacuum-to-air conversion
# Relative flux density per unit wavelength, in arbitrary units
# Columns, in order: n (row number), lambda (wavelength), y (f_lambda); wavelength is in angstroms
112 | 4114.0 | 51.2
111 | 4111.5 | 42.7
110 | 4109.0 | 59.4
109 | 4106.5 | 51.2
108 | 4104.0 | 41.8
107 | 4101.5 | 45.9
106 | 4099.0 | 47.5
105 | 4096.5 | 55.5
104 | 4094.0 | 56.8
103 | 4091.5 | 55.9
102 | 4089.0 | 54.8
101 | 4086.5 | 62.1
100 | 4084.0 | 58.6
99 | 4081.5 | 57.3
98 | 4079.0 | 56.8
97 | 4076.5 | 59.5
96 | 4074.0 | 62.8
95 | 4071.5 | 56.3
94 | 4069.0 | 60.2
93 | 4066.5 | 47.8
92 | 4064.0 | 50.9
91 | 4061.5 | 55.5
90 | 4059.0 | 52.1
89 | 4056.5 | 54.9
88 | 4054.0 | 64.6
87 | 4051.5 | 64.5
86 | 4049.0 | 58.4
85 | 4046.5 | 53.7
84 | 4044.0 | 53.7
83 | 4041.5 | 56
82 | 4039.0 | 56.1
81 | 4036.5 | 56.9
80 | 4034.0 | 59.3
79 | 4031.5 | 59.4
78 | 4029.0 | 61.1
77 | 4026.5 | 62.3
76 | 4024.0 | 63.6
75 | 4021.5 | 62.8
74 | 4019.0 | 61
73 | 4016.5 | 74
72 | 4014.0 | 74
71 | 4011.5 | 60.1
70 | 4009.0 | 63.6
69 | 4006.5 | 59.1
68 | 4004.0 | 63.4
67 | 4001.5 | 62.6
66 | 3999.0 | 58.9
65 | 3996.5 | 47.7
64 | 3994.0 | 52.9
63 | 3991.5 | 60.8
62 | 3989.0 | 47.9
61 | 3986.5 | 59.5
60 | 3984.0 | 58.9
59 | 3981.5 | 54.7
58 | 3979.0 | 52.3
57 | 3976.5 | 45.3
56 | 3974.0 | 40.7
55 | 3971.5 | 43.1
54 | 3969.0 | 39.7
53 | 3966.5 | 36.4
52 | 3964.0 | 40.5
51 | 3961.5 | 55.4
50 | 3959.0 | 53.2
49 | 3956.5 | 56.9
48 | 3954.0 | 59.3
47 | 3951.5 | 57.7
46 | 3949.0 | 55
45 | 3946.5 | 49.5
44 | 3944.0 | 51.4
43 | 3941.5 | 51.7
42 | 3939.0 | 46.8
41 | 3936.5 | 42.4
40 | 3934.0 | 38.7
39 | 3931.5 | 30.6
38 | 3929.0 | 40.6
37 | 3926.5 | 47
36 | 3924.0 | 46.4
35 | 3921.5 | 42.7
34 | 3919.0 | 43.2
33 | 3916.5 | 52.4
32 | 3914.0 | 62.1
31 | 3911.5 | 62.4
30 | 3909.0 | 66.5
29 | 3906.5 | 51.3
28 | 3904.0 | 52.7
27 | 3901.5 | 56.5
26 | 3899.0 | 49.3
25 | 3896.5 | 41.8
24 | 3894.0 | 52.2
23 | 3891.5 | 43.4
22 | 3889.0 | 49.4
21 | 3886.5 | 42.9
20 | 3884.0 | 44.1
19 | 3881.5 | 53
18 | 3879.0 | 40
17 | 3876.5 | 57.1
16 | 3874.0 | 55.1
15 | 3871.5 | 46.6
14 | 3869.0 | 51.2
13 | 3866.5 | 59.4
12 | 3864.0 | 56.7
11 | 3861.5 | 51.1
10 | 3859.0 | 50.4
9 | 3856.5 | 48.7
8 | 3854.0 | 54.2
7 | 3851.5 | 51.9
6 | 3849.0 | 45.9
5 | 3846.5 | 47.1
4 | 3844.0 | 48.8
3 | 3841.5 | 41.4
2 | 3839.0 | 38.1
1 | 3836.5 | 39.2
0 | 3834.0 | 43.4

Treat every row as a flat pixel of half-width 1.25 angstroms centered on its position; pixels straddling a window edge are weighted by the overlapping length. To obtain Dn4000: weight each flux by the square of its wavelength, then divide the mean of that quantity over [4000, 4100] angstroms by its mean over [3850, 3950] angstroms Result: 1.3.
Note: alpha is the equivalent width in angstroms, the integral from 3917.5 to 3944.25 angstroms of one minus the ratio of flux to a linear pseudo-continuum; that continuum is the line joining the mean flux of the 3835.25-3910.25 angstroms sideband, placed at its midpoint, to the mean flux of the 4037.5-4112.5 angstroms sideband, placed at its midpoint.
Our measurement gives 4.0 angstroms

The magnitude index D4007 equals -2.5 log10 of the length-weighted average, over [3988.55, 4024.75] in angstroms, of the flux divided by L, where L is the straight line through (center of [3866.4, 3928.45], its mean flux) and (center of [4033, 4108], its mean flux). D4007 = -0.14 mag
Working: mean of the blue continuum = 50.5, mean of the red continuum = 55.6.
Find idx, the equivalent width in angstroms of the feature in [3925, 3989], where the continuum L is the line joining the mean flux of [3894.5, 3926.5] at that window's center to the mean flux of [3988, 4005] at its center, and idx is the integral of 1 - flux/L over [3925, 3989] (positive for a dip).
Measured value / 7.2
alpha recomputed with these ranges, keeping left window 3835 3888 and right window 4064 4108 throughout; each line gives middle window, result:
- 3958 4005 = 0.7 angstroms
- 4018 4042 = -3.1 angstroms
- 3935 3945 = 0.6 angstroms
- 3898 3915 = -2.5 angstroms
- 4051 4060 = -0.8 angstroms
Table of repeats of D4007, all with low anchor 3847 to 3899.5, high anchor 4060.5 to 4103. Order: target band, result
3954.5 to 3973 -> 0.12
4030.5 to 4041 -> -0.07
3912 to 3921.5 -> -0.02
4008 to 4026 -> -0.22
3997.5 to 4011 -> -0.15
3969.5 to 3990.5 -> 0.06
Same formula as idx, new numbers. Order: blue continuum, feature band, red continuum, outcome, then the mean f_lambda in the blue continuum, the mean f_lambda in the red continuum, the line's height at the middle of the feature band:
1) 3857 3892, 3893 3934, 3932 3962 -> 0.8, 50.1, 50.9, 50.5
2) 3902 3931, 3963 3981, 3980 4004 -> 3.9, 51.2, 56.3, 55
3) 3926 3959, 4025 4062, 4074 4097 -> -2.0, 48.5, 57.8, 55.1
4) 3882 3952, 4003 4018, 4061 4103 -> -3.7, 48.9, 55.5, 52.6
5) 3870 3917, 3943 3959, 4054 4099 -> -0.6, 51.5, 56.3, 53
